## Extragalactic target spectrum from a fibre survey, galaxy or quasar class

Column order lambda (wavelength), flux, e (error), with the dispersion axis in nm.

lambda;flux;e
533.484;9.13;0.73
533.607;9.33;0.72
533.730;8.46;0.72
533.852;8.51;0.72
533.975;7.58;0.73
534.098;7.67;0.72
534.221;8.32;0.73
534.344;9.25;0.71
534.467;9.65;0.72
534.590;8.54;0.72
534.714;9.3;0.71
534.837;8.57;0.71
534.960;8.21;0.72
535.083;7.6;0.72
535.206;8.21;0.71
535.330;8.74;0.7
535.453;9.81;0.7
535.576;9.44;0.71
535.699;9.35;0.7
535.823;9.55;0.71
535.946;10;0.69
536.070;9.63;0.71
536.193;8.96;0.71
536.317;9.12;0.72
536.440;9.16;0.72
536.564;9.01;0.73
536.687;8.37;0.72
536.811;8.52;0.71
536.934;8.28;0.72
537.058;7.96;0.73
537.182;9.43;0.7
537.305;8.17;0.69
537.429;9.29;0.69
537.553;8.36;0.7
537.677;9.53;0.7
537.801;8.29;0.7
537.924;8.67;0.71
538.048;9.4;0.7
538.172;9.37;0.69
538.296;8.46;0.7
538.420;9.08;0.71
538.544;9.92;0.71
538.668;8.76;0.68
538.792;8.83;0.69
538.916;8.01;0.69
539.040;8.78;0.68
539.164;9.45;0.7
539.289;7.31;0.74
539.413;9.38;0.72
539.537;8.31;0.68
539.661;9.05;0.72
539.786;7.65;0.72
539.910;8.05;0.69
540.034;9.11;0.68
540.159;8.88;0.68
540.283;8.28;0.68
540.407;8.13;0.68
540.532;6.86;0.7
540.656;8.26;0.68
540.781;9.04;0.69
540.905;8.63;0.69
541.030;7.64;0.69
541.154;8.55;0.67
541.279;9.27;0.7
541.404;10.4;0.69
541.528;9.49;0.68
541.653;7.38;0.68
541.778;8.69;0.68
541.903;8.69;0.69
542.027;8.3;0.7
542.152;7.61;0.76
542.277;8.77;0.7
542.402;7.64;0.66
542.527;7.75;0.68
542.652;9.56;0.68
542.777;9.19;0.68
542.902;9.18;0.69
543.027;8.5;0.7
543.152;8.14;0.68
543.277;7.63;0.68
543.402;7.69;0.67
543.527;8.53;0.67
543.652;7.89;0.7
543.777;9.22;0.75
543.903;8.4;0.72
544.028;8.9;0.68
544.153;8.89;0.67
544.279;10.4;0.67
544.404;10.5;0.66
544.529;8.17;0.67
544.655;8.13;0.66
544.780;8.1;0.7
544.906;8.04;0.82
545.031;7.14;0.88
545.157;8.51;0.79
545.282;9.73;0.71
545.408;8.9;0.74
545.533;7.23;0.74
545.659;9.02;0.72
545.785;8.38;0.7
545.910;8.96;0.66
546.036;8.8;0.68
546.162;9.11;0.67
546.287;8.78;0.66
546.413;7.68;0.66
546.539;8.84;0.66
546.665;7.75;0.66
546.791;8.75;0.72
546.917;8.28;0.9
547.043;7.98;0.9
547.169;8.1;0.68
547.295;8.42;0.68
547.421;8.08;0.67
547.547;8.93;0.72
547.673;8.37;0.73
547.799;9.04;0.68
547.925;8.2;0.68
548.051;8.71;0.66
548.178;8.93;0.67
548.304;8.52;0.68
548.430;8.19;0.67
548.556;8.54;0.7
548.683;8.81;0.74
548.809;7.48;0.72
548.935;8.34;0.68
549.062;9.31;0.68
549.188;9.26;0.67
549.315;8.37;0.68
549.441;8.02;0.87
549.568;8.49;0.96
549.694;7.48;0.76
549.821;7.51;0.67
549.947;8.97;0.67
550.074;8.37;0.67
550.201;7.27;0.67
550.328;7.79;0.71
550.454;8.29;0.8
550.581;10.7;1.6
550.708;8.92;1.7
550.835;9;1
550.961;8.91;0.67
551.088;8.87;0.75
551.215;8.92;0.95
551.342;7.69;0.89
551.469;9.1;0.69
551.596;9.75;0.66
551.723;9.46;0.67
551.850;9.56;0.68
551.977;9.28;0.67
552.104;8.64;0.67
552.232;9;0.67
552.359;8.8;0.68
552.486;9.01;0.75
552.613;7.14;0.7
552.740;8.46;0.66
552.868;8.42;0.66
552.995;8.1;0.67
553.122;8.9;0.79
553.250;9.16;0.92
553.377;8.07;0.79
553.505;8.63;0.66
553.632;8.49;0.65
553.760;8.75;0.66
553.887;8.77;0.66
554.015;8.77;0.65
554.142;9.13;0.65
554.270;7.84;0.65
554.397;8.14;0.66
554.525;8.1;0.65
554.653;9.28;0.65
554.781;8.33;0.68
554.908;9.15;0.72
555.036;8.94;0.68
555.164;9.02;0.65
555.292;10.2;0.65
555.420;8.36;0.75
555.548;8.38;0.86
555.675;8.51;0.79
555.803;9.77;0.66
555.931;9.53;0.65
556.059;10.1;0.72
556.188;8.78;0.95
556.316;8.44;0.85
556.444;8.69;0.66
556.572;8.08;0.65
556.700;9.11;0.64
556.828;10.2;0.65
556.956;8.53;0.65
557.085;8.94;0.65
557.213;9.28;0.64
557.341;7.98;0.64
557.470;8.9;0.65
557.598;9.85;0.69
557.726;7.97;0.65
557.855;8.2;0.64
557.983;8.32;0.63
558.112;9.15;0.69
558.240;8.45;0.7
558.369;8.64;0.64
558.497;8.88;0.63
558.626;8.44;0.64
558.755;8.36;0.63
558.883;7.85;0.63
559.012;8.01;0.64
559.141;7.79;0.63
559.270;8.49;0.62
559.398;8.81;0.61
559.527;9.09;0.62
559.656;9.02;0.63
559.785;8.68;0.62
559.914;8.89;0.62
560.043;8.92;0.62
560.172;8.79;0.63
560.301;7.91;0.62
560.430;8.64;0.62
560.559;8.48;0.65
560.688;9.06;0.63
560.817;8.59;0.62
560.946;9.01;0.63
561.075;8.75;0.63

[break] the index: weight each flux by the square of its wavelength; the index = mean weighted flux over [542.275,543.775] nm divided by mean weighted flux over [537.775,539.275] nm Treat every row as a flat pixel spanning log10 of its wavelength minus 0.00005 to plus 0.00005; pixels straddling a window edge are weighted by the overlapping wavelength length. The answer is 1.0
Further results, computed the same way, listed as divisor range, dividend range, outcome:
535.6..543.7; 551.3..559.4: 1.07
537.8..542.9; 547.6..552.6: 1.04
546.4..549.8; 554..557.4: 1.09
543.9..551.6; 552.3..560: 1.05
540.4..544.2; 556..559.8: 1.09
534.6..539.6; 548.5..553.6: 1.02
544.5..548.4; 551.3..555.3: 1.06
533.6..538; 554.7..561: 1.08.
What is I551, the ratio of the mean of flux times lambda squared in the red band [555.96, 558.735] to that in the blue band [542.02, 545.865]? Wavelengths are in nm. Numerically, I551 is 1.1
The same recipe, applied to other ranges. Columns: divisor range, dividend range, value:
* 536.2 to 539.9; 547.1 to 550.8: 1.01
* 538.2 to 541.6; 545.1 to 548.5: 1.01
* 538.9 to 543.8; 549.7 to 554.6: 1.06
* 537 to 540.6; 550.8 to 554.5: 1.06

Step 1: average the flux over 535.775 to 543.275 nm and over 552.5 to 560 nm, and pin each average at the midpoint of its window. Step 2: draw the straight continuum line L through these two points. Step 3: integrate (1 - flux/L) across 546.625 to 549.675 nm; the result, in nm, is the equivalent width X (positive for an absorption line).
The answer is 0.09 nm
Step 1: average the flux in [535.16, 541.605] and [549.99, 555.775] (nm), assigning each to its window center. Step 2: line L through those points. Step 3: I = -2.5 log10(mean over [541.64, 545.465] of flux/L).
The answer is 0.031 mag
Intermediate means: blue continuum 8.81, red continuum 8.73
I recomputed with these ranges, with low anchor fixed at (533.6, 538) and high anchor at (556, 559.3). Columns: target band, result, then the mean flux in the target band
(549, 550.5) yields 0.058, 8.26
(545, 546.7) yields 0.027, 8.52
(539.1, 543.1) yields 0.030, 8.53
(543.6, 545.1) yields 0.012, 8.65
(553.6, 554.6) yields 0.023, 8.51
